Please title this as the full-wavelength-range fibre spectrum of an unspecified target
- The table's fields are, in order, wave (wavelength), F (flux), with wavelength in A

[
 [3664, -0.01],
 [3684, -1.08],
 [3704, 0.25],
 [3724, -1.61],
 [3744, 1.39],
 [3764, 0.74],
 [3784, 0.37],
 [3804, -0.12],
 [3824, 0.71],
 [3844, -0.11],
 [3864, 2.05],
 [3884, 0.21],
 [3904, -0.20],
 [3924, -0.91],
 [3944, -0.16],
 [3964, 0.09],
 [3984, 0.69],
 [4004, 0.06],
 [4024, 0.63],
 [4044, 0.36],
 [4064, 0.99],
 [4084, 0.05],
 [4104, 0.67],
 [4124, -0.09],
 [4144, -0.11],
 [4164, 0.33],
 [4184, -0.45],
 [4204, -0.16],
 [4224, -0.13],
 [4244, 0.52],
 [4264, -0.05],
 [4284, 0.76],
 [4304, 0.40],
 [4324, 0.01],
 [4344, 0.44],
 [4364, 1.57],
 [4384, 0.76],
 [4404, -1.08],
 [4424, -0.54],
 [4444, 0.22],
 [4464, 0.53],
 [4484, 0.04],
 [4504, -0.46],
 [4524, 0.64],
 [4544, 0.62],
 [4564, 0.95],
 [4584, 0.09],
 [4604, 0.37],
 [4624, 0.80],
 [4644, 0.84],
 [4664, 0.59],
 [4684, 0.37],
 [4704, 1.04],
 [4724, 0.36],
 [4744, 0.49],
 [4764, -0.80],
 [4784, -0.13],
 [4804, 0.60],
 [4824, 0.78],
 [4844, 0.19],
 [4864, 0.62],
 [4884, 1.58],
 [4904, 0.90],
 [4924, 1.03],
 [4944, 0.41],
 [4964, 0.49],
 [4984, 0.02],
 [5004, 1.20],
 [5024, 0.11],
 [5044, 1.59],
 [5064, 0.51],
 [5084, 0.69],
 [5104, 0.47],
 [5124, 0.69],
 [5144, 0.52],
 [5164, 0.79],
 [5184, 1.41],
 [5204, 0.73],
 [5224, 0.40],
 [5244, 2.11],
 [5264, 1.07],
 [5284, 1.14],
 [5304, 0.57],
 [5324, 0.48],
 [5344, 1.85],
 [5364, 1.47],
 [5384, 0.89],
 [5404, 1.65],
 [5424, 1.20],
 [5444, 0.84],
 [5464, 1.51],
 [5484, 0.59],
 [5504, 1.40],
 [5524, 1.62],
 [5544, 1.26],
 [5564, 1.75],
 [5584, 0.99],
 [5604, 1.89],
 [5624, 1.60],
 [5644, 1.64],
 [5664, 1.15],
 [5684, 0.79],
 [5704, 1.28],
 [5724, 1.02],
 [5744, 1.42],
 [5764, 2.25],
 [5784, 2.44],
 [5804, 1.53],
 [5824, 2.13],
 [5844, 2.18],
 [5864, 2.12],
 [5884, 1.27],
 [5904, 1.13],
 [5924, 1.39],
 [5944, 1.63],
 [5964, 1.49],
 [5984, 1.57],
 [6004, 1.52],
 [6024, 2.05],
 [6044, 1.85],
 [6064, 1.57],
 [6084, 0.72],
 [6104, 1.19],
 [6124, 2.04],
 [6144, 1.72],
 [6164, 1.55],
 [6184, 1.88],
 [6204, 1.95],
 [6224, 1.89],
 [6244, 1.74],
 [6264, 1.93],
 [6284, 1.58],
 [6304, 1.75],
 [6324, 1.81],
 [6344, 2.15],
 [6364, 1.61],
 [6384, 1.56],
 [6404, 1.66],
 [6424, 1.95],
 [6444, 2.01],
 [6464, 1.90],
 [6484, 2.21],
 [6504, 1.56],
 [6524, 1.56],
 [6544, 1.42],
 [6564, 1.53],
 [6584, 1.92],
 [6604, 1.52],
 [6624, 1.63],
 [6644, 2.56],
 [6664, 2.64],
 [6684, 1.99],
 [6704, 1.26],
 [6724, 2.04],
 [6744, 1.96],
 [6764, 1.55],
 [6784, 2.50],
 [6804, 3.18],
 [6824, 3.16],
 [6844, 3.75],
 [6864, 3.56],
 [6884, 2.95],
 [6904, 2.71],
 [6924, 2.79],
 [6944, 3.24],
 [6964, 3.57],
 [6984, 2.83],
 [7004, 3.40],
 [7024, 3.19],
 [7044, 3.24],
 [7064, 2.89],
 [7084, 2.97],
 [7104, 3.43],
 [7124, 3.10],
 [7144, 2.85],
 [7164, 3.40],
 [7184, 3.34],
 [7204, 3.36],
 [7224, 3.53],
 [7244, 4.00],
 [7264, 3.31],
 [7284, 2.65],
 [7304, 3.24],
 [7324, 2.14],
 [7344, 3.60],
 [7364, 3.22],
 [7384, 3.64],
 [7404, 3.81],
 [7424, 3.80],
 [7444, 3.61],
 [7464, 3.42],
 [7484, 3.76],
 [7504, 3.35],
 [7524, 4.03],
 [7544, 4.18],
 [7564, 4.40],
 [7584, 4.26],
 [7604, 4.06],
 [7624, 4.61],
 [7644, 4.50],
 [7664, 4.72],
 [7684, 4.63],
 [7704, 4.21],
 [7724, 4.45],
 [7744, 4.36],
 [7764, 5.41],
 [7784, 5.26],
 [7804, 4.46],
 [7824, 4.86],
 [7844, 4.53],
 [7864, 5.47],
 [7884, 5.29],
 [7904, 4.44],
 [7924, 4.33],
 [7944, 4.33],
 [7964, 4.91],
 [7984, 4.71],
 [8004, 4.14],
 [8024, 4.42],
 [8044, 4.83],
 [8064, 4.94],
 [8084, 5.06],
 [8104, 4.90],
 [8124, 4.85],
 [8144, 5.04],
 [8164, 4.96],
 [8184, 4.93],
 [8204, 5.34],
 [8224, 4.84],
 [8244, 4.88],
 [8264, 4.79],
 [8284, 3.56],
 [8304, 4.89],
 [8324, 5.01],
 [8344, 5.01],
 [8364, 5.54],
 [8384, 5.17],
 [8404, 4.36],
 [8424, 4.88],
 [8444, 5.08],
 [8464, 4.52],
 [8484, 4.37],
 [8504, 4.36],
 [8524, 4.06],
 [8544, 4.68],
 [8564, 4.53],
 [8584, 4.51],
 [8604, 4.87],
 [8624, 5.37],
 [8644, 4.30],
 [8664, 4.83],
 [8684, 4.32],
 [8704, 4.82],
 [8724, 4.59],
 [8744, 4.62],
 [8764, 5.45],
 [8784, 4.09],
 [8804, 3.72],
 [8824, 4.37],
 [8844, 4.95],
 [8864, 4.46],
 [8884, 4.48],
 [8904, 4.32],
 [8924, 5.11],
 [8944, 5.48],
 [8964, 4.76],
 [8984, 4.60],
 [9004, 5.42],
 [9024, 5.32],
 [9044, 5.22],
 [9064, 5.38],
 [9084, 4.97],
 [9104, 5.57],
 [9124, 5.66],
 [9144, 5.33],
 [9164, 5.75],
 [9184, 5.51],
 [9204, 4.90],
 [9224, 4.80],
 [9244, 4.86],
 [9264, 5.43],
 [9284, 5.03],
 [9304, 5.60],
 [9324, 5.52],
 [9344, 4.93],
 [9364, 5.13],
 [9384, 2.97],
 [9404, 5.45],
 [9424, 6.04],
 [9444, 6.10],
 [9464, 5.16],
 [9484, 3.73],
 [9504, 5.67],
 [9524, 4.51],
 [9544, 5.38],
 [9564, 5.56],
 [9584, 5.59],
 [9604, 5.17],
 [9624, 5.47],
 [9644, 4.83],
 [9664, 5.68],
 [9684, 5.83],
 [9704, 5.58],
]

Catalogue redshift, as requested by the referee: 0.70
